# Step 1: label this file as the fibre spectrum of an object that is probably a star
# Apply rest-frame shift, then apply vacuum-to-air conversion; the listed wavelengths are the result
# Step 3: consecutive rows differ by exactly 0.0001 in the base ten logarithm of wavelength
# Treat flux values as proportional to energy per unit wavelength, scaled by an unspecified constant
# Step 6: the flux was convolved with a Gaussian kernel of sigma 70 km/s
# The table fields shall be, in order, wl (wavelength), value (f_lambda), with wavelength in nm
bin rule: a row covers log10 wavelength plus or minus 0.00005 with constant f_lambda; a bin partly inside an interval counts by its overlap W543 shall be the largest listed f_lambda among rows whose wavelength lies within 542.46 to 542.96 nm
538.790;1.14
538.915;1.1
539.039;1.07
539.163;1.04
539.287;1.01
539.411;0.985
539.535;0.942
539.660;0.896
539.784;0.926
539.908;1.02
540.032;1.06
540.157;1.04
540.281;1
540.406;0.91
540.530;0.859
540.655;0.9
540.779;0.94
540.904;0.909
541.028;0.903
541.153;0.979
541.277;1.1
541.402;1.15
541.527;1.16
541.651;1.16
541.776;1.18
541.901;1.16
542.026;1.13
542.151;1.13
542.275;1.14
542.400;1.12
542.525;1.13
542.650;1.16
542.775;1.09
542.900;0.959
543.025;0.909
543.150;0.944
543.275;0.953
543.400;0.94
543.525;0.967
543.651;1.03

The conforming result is 1.16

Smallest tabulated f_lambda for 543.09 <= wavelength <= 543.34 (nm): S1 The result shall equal 0.944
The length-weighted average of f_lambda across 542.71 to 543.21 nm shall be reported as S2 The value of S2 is 0.977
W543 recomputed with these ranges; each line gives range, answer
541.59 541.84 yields 1.18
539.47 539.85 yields 0.942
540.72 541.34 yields 1.1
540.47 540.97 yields 0.94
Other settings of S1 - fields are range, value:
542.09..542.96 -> 0.959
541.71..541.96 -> 1.16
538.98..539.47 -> 0.985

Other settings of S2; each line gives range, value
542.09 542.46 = 1.13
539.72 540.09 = 1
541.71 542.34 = 1.15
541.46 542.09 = 1.16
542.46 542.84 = 1.12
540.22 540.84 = 0.921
